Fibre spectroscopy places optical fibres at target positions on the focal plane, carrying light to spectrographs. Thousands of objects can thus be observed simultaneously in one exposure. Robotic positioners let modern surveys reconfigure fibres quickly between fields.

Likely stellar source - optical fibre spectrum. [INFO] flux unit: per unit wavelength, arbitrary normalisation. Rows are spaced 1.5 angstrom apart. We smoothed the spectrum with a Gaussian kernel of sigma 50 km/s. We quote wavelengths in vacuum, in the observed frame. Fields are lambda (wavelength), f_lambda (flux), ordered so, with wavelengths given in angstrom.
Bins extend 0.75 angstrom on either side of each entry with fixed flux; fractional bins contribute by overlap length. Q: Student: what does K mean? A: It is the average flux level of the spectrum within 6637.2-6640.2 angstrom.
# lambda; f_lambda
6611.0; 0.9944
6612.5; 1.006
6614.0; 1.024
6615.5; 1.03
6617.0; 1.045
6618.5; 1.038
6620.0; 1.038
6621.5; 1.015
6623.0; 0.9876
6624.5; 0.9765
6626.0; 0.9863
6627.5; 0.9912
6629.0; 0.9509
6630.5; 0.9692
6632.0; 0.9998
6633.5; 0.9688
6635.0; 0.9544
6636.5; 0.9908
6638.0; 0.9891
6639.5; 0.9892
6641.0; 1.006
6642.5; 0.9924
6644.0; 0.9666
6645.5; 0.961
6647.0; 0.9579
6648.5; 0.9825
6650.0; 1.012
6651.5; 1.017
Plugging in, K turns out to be 0.989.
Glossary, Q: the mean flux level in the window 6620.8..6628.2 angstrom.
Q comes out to 0.991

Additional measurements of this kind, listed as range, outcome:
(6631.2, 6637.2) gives 0.978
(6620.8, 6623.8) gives 1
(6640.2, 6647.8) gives 0.977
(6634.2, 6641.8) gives 0.986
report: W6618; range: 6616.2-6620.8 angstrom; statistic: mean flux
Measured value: 1.04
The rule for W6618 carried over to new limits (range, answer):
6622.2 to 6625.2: 0.983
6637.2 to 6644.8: 0.988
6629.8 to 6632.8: 0.984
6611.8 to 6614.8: 1.02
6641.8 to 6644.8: 0.979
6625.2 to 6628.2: 0.989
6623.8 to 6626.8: 0.982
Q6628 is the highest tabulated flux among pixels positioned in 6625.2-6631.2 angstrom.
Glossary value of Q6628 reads 0.9912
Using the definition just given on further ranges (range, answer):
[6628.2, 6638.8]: 0.9998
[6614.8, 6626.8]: 1.045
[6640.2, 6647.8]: 1.006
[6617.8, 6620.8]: 1.038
